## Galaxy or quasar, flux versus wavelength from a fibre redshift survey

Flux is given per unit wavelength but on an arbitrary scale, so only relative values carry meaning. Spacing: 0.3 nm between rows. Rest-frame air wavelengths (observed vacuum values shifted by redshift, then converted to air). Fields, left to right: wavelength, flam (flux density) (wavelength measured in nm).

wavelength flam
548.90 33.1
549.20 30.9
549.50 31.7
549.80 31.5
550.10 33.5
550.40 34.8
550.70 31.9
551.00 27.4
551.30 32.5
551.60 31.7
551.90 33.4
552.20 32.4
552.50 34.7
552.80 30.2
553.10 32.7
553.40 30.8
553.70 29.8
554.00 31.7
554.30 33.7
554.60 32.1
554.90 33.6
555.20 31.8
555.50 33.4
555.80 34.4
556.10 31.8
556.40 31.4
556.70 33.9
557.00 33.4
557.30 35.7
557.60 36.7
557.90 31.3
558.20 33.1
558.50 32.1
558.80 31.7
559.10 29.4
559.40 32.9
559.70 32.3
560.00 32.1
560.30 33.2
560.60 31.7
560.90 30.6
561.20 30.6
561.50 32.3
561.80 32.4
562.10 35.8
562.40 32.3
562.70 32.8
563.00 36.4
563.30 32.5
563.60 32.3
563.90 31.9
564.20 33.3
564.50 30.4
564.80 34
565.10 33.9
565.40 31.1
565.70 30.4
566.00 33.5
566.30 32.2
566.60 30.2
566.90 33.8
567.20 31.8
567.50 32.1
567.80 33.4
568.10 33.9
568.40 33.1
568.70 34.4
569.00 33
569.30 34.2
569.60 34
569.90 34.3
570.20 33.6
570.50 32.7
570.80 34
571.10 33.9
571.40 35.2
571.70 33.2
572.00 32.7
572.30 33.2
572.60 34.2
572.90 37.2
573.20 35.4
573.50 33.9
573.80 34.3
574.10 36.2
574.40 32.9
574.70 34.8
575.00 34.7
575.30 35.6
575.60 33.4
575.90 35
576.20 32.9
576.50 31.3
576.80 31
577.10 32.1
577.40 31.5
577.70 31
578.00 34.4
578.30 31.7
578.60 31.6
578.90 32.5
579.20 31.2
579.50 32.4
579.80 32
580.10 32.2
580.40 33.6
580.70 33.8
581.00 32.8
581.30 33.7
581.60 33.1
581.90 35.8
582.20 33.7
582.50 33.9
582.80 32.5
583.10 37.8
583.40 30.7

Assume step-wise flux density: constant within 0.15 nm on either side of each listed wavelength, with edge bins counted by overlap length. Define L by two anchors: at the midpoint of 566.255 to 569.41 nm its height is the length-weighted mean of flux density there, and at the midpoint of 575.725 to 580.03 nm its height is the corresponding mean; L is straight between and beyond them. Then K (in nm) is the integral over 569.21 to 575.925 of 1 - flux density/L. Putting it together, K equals -0.35 nm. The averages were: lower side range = 32.9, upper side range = 32.2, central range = 34.3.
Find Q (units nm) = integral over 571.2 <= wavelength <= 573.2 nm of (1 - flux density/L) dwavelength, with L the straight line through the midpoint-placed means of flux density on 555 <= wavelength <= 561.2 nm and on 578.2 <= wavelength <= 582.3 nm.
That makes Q -0.10 nm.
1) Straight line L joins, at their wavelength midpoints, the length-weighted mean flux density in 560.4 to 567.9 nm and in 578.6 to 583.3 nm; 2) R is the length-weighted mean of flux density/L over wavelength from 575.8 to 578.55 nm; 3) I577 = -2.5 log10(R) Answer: 0.029 mag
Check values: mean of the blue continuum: 32.5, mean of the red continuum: 33.3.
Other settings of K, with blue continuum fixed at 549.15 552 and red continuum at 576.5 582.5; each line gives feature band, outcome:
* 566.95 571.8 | -0.175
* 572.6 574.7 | -0.156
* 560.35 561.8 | 0.029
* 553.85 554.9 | -0.020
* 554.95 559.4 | -0.109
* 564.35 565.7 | 0.006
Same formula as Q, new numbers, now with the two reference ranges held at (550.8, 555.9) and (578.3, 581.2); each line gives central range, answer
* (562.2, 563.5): -0.053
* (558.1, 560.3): 0.012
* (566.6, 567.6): 0.001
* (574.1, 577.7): -0.094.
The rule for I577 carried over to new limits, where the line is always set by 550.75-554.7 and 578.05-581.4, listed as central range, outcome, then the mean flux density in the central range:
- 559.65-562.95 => -0.016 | 32.5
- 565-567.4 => 0.003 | 32.1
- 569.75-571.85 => -0.051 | 33.8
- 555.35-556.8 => -0.036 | 32.9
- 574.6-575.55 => -0.080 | 34.9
